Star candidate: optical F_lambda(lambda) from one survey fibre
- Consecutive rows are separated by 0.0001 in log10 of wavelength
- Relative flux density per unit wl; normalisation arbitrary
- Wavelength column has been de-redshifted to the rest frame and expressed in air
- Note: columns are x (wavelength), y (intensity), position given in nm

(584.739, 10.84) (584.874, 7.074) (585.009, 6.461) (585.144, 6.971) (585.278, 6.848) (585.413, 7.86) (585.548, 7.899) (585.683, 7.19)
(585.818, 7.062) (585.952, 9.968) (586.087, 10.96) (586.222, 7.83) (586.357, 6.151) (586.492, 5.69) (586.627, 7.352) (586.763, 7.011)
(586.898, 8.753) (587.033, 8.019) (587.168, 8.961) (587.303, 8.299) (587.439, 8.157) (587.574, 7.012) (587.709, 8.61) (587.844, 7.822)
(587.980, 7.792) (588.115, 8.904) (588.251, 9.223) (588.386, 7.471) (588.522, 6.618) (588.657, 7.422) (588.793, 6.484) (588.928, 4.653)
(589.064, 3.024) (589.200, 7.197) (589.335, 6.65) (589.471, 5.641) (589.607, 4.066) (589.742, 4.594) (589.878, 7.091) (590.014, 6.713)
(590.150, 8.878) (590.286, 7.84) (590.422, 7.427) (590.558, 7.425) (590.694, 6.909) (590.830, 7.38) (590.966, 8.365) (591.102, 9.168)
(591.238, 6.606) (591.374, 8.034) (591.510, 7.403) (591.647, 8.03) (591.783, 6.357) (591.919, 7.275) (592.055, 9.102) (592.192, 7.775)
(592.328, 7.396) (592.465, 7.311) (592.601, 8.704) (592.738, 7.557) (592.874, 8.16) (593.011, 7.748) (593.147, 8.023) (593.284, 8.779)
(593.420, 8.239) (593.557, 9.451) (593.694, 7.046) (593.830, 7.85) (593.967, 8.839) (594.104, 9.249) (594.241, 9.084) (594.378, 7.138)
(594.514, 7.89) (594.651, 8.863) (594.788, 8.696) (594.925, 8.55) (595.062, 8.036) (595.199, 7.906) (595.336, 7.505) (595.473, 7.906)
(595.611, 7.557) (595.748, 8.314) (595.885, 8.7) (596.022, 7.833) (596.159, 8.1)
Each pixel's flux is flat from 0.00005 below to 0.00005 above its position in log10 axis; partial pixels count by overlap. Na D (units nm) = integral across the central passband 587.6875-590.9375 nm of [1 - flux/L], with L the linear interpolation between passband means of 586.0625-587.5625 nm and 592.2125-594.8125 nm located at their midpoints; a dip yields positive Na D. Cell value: 0.43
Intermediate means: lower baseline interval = 7.8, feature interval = 6.9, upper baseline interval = 8.2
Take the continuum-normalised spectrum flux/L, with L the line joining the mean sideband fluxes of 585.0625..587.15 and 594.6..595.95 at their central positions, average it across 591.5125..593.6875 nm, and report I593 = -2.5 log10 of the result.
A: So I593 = 0.01 mag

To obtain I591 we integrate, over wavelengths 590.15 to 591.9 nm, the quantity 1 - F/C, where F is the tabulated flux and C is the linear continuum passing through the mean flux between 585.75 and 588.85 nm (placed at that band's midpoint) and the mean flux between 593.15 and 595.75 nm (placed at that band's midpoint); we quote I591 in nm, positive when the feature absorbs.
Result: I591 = 0.10 nm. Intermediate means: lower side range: 7.9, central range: 7.62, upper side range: 8.25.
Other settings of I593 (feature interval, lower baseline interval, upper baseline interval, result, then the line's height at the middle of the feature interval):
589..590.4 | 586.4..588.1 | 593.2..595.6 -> 0.269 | 7.96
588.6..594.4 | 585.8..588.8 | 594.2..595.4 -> 0.094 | 8.07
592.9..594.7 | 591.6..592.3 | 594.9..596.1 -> -0.061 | 7.86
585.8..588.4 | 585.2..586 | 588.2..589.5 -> -0.137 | 7.14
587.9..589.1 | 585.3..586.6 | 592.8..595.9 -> 0.142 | 7.93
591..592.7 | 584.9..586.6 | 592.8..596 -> 0.036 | 8.04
